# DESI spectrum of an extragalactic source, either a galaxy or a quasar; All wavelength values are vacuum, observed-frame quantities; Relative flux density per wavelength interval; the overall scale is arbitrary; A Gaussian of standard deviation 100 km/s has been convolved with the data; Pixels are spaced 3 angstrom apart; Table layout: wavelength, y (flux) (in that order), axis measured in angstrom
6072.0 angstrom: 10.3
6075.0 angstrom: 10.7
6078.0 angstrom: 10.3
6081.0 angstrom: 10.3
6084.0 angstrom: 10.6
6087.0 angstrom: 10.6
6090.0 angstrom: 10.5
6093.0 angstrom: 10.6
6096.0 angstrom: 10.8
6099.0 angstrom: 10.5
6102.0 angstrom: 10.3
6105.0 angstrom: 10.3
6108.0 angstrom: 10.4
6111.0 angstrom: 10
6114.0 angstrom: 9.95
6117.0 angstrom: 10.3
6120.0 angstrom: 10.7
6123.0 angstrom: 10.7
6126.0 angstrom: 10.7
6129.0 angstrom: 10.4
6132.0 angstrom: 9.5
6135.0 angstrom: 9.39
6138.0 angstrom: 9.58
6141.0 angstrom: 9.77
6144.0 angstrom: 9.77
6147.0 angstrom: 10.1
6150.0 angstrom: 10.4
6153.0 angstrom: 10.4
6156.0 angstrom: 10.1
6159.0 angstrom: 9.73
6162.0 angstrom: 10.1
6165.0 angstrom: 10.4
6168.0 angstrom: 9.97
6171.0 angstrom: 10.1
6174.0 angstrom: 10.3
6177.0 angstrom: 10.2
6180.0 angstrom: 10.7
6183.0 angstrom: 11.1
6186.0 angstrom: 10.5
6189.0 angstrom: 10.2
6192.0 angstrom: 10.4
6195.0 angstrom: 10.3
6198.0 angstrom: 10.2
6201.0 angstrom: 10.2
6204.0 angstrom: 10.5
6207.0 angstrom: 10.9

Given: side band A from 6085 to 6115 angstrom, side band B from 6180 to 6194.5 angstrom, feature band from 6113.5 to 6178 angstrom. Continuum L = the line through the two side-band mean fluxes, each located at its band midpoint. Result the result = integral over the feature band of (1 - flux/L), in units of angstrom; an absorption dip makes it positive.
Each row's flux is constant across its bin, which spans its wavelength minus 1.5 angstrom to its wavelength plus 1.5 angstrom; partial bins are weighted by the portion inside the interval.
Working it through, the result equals 2.2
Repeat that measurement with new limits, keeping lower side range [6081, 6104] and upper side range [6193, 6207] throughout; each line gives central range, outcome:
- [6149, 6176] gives 0.7 angstrom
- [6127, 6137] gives 0.6 angstrom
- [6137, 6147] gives 0.7 angstrom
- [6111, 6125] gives 0.2 angstrom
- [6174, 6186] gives -0.2 angstrom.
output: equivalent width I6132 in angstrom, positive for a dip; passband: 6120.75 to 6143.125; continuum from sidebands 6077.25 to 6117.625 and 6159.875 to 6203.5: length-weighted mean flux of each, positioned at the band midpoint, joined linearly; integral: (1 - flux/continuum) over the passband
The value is 0.7 angstrom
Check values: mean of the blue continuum 10.4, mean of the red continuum 10.3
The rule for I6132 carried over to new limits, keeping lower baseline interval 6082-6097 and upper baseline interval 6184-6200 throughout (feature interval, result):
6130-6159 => 1.58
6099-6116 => 0.54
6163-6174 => 0.24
